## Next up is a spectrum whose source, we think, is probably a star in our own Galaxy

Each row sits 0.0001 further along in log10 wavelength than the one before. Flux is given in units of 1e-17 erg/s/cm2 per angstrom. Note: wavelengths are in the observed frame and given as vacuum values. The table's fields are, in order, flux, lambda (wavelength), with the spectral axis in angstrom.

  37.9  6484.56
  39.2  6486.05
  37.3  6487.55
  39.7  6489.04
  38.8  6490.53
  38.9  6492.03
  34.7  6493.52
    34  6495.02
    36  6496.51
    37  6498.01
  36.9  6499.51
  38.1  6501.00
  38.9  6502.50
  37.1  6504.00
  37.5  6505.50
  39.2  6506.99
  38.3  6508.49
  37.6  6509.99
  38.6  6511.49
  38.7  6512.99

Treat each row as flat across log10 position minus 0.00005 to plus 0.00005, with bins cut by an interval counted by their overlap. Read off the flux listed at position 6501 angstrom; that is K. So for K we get 38.1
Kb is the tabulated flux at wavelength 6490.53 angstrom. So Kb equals 38.8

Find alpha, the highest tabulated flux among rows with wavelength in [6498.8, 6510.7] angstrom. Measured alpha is 39.2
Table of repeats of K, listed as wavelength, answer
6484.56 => 37.9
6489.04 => 39.7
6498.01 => 37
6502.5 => 38.9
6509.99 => 37.6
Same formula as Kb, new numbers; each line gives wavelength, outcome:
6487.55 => 37.3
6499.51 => 36.9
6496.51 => 36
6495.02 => 34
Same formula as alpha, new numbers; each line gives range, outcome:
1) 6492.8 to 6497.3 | 36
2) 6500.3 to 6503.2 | 38.9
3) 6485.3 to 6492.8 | 39.7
